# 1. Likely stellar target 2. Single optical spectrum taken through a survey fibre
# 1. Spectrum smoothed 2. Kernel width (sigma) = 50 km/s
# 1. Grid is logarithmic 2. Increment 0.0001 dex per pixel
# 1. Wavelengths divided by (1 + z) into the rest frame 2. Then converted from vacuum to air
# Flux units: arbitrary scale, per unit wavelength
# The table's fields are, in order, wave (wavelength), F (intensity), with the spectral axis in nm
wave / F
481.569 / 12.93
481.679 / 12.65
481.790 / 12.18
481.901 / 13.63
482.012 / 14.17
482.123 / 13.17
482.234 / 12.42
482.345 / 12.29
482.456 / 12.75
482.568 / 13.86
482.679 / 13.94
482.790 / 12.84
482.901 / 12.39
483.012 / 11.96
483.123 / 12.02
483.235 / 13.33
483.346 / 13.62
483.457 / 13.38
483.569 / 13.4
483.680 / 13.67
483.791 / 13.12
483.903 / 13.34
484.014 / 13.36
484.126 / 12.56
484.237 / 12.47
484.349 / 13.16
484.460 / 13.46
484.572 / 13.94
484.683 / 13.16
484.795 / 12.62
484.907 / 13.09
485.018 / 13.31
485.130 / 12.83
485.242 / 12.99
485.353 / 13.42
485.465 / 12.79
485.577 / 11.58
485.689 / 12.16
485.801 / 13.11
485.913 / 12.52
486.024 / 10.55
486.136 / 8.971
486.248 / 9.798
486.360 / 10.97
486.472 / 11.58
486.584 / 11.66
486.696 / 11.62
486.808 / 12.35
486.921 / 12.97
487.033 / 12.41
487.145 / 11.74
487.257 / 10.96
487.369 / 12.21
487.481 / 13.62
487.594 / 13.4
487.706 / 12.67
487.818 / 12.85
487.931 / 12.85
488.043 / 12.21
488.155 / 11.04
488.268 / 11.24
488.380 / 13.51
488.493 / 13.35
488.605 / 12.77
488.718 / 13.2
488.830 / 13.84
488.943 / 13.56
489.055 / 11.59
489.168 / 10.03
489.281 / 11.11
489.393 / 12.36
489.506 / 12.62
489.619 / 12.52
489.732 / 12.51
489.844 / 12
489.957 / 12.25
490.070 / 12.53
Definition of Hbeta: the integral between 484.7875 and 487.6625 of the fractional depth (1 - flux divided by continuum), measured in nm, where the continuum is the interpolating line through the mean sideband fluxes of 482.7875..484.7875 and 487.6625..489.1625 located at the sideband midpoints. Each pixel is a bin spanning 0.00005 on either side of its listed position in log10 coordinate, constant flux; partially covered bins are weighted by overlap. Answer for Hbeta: 0.15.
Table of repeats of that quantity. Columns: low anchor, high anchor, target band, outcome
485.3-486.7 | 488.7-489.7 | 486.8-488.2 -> -0.06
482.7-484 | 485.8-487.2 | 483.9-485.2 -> -0.07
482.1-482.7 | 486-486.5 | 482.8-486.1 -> -0.38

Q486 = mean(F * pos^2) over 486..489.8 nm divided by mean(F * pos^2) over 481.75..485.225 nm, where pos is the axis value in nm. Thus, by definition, 0.9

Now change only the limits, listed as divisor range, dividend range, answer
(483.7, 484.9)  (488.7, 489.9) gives 0.95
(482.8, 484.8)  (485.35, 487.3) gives 0.90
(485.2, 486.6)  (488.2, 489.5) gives 1.07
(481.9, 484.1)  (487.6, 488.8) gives 0.98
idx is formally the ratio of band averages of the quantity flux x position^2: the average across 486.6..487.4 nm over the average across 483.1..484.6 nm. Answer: 0.9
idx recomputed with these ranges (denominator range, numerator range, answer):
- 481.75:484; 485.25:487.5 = 0.92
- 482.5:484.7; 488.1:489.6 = 0.96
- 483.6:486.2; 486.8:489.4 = 0.99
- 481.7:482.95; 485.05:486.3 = 0.93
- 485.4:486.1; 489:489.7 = 0.99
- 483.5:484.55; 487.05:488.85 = 0.97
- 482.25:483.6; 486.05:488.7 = 0.95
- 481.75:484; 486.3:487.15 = 0.92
